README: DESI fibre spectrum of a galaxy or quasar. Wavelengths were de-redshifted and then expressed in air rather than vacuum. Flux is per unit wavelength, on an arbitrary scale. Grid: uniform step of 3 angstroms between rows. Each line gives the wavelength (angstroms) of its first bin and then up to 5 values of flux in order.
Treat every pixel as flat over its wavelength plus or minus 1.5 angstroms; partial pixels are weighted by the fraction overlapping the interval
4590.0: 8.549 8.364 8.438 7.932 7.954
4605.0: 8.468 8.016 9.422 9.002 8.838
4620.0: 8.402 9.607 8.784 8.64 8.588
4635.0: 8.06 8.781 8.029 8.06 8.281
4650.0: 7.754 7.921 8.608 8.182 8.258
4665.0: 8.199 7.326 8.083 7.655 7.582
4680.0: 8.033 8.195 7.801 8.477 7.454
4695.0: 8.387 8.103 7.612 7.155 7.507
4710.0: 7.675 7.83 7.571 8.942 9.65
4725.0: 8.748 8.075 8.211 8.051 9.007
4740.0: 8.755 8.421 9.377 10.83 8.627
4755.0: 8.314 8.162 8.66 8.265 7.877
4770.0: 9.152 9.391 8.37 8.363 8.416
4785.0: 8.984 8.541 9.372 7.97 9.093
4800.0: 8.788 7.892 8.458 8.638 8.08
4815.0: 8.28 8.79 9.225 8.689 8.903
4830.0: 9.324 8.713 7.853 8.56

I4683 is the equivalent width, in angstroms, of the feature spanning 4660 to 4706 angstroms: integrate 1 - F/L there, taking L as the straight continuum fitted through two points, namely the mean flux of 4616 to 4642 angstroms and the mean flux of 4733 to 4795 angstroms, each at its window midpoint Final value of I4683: 4.2 angstroms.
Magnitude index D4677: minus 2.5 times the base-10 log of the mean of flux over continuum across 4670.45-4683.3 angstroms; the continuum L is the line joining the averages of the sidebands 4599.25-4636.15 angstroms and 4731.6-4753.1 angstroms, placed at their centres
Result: 0.12 mag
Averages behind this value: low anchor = 8.63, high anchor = 8.98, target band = 7.87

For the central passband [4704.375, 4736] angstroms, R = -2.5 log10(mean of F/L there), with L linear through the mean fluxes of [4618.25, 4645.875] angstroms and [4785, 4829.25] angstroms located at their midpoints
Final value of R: 0.051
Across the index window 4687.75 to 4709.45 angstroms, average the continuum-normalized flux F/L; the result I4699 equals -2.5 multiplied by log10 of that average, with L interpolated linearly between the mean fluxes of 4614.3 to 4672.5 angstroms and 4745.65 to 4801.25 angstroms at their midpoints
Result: 0.096 mag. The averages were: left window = 8.35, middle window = 7.8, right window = 8.75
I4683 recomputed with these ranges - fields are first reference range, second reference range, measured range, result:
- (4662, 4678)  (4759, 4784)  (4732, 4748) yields -0.84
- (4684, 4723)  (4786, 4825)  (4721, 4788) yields -3.28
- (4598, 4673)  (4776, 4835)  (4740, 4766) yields -0.76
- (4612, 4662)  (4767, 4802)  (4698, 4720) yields 2.15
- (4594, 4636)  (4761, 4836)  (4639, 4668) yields 1.63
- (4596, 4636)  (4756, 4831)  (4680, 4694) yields 0.98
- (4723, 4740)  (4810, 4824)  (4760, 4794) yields -0.37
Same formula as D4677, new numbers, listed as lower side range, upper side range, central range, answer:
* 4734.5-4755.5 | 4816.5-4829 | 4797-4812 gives 0.06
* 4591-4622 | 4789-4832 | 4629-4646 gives 0.03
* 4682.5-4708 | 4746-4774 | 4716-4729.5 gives -0.06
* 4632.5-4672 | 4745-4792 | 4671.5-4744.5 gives 0.04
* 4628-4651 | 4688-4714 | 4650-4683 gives 0.01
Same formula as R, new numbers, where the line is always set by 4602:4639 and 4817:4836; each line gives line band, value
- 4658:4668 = 0.083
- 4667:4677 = 0.138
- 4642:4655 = 0.088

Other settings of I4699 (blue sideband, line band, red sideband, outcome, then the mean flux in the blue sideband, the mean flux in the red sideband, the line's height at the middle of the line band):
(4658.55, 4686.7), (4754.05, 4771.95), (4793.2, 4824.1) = -0.01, 7.93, 8.54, 8.34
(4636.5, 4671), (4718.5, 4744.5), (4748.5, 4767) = -0.02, 8.13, 8.62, 8.5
